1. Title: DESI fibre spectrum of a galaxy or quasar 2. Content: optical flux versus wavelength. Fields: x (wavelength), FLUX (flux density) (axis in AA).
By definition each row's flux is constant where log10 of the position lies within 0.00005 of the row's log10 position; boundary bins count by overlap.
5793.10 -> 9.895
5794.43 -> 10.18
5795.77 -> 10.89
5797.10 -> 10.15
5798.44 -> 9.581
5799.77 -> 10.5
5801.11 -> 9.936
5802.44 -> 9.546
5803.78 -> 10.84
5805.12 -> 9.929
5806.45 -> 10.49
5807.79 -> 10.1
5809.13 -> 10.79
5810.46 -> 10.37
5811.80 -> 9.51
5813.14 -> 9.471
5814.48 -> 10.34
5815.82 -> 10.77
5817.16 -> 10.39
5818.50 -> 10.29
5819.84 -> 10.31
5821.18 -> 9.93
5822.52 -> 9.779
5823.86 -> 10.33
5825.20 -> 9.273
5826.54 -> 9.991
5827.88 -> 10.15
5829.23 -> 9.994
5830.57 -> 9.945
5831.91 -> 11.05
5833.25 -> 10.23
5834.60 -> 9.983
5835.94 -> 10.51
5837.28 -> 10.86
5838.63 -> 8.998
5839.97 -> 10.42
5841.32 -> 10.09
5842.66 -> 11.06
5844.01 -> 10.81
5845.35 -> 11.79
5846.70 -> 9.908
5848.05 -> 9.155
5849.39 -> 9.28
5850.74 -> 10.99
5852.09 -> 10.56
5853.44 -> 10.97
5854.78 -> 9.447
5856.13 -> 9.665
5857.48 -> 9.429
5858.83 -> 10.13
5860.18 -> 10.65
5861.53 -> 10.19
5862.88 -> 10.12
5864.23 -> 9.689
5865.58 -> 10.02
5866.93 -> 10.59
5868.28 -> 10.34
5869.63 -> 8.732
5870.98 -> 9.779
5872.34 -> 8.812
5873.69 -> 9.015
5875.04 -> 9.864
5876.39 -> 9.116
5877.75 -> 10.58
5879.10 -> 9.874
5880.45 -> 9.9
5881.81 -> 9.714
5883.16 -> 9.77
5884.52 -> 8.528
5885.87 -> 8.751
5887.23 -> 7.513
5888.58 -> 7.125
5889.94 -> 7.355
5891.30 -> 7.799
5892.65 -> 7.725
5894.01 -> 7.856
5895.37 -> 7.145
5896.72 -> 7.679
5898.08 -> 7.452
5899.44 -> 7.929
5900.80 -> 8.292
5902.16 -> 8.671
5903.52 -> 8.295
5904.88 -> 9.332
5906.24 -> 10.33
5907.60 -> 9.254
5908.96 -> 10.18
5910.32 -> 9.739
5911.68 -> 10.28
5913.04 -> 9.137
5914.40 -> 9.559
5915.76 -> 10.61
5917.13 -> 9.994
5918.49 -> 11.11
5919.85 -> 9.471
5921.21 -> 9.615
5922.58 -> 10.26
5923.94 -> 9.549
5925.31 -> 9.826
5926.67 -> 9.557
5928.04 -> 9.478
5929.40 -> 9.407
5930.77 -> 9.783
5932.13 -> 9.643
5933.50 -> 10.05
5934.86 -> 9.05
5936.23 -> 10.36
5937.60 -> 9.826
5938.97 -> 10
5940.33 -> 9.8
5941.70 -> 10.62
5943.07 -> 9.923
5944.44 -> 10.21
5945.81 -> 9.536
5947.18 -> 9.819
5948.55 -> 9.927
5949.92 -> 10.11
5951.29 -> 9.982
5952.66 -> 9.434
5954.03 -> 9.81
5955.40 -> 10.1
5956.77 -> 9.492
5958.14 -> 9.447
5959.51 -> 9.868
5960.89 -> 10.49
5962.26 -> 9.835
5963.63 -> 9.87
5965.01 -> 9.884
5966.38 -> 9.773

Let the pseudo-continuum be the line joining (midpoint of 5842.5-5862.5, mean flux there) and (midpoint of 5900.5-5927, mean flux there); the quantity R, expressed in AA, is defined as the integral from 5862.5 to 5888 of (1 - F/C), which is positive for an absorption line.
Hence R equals 1.4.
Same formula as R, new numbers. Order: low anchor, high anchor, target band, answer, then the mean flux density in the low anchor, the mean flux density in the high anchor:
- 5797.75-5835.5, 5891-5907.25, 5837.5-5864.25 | -2.4 AA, 10.1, 8.24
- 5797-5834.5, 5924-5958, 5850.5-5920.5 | 4.5 AA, 10.1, 9.81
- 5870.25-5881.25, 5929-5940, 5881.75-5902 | 3.5 AA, 9.61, 9.78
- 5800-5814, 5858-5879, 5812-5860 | -0.9 AA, 10.1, 9.84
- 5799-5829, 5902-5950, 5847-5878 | 0.4 AA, 10.1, 9.79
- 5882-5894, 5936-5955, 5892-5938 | -1.6 AA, 8.13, 9.94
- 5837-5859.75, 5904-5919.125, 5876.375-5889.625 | 1.3 AA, 10.2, 9.93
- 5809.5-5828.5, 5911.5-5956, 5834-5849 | -0.4 AA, 10.1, 9.87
